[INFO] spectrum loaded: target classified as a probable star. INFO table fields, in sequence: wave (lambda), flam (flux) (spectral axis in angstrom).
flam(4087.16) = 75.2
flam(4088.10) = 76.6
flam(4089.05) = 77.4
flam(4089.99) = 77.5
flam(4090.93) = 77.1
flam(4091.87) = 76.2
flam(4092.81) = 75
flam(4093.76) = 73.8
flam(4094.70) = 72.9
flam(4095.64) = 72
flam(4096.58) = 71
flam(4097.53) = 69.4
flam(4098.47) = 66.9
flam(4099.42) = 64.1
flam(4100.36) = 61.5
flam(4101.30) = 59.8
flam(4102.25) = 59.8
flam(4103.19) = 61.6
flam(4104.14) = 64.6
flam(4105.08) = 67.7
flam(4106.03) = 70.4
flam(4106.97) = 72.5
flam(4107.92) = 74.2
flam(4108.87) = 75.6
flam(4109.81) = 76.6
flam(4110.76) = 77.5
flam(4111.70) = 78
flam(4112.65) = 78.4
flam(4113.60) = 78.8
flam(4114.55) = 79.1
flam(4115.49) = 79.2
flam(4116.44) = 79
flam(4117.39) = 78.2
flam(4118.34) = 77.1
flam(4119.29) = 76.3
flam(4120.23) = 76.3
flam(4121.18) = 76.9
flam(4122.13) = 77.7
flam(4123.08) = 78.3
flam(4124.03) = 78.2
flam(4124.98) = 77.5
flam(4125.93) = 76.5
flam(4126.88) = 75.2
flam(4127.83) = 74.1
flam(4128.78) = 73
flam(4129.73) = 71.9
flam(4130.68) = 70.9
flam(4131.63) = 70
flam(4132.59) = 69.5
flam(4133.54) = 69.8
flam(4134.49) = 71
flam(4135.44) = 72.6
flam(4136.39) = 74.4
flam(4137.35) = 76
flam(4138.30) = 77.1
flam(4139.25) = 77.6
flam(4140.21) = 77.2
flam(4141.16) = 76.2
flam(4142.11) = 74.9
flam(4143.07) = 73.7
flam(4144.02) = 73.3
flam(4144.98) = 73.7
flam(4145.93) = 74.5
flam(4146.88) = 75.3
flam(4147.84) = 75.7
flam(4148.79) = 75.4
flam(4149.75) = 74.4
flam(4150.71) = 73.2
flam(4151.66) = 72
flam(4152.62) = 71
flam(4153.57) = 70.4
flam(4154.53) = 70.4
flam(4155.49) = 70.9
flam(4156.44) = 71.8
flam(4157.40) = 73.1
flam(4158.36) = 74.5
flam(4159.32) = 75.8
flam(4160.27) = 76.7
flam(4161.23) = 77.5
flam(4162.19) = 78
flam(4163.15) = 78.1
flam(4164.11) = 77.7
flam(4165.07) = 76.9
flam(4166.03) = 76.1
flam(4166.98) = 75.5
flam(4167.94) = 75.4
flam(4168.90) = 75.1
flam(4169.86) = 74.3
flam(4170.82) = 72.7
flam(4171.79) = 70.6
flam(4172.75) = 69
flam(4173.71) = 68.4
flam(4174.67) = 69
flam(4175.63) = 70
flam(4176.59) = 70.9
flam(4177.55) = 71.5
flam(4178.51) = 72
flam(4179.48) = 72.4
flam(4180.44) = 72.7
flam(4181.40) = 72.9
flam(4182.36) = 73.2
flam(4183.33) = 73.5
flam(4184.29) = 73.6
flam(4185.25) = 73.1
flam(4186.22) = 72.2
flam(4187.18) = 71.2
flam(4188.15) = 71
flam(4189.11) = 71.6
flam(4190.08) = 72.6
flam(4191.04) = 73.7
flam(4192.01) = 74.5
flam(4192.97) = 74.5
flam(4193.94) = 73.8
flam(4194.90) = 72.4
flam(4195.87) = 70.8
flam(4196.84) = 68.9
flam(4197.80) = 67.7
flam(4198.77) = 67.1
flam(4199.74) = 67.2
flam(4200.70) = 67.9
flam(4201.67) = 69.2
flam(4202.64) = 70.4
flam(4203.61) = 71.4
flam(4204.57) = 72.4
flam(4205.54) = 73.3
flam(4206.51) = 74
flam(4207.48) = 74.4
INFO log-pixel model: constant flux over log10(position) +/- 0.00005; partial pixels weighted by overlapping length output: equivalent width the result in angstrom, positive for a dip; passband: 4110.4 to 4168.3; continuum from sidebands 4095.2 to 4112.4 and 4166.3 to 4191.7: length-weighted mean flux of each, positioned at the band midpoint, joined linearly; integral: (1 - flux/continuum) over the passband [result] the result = -3.7 angstrom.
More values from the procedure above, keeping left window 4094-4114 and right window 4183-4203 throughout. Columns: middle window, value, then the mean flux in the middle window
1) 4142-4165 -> -1.1 angstrom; 74.3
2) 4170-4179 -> 0.1 angstrom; 70.5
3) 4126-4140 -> -0.5 angstrom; 73.2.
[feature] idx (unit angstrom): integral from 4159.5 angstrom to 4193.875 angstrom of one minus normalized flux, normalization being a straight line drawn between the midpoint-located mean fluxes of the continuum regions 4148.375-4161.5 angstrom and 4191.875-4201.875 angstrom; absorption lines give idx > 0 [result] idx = -0.8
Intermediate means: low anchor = 73.3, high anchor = 70.3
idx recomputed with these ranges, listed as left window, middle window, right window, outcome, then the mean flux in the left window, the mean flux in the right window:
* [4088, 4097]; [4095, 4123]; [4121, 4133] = 0.82 angstrom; 74.9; 74.5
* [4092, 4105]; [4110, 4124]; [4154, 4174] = -1.74 angstrom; 67.4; 74.2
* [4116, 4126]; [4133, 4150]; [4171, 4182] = 0.11 angstrom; 77.5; 70.9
